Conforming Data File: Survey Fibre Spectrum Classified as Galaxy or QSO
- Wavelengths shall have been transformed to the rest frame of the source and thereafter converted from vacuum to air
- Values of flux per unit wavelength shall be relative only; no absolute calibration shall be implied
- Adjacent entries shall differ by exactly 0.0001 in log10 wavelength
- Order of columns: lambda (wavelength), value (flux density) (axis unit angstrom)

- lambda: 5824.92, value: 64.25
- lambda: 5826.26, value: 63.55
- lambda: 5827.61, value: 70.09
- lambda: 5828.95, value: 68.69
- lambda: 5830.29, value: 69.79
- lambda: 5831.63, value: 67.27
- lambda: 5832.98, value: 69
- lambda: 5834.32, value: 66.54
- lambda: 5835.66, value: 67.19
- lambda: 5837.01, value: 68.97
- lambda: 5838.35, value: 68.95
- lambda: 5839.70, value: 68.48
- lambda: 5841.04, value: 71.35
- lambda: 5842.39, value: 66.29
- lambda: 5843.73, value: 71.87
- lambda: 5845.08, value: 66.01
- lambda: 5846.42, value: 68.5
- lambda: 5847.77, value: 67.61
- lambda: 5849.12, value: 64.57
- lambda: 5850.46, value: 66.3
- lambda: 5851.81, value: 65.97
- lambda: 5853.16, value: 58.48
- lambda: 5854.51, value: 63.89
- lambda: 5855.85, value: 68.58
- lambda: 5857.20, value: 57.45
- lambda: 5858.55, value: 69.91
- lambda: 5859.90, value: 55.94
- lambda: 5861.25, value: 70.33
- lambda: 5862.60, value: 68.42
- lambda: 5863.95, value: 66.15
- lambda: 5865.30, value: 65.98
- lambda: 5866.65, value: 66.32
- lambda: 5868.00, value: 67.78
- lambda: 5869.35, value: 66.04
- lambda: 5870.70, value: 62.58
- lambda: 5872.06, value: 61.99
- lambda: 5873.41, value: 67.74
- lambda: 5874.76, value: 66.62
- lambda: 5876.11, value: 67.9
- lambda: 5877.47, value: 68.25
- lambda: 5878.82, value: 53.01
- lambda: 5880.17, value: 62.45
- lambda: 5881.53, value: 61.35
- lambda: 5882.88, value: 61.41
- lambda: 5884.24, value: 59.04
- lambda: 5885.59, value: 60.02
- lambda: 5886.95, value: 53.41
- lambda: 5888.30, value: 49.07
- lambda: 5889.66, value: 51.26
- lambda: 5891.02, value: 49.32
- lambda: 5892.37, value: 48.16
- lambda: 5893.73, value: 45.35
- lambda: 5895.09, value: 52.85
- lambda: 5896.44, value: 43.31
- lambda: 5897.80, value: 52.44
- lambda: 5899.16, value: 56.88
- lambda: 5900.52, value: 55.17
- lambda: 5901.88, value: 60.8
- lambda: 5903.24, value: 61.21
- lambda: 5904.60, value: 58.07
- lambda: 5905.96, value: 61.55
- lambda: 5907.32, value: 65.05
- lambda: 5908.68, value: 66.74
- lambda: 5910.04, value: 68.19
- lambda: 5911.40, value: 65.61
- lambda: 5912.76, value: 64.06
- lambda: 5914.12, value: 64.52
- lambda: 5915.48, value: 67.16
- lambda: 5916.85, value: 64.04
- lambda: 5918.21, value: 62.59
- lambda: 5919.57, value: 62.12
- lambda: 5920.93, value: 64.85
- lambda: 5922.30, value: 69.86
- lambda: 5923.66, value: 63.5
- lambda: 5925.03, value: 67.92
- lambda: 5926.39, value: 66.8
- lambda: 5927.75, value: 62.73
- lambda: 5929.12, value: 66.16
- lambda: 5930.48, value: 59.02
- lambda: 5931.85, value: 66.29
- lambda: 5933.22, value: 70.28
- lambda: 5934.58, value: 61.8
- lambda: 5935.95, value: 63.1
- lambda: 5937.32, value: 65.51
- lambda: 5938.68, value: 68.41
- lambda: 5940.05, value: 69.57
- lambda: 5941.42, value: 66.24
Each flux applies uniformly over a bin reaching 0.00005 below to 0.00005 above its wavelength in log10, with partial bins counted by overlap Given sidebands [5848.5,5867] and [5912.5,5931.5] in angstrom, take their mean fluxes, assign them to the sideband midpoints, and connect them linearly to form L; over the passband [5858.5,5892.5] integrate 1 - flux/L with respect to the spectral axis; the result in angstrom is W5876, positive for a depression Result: 1.7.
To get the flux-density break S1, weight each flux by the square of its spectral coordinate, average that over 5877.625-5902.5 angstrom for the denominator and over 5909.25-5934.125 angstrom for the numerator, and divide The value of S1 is 1.2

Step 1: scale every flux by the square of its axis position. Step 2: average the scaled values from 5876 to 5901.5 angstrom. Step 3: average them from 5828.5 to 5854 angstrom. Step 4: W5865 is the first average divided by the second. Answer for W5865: 0.8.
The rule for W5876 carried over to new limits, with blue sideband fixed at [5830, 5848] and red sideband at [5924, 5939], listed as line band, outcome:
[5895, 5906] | 1.8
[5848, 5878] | 1.0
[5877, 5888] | 1.2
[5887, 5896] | 2.3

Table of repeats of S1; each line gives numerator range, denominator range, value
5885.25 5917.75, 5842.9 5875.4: 0.89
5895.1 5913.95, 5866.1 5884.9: 0.95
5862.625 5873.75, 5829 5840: 0.97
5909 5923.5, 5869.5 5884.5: 1.05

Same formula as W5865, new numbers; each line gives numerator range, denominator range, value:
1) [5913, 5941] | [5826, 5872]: 1.01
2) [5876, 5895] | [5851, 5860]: 0.89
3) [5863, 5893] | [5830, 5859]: 0.92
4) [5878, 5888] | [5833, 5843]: 0.87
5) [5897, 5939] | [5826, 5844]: 0.95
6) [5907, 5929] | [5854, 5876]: 1.02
